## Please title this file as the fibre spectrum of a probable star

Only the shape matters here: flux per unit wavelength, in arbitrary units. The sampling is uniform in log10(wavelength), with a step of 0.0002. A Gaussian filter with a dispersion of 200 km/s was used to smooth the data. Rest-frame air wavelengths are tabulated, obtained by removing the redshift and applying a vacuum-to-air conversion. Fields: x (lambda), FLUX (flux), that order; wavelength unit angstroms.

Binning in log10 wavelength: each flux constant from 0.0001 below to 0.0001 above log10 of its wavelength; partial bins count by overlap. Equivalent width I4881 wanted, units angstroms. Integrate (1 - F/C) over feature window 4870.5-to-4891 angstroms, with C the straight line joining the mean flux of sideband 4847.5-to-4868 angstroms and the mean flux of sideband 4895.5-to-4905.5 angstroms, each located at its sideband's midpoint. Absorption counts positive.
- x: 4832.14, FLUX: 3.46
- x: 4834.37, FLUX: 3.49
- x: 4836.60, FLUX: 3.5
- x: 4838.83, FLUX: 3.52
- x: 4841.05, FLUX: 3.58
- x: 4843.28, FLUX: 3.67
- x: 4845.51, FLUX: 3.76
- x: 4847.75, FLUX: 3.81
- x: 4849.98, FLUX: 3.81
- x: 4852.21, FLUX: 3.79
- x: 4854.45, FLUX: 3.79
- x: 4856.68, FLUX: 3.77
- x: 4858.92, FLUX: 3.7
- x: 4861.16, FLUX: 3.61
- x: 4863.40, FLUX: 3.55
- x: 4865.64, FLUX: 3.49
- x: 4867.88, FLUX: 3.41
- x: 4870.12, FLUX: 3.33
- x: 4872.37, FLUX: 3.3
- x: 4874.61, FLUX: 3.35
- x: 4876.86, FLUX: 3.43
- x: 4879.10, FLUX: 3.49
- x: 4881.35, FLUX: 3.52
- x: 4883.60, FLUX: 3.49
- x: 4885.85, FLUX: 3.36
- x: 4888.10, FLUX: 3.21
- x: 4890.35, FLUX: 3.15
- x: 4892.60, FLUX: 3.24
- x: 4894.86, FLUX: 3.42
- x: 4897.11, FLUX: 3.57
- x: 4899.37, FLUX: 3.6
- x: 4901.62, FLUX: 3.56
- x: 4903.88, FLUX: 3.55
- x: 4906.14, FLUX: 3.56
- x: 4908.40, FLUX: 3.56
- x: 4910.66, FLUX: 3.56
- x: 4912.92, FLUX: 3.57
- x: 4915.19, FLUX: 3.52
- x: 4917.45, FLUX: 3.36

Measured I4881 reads 1.40 angstroms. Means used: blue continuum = 3.68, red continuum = 3.56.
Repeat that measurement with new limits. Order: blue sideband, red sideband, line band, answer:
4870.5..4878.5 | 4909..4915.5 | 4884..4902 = 0.4 angstroms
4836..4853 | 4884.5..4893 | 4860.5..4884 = -0.3 angstroms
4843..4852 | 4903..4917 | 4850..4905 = 2.6 angstroms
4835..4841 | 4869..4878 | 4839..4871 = -1.9 angstroms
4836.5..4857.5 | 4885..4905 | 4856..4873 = 0.4 angstroms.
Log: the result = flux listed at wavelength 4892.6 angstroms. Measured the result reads 3.24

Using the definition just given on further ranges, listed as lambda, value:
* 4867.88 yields 3.41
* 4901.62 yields 3.56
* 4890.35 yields 3.15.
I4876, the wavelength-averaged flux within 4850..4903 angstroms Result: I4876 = 3.49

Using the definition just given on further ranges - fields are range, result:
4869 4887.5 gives 3.4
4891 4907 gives 3.49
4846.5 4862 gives 3.76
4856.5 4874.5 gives 3.5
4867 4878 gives 3.36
